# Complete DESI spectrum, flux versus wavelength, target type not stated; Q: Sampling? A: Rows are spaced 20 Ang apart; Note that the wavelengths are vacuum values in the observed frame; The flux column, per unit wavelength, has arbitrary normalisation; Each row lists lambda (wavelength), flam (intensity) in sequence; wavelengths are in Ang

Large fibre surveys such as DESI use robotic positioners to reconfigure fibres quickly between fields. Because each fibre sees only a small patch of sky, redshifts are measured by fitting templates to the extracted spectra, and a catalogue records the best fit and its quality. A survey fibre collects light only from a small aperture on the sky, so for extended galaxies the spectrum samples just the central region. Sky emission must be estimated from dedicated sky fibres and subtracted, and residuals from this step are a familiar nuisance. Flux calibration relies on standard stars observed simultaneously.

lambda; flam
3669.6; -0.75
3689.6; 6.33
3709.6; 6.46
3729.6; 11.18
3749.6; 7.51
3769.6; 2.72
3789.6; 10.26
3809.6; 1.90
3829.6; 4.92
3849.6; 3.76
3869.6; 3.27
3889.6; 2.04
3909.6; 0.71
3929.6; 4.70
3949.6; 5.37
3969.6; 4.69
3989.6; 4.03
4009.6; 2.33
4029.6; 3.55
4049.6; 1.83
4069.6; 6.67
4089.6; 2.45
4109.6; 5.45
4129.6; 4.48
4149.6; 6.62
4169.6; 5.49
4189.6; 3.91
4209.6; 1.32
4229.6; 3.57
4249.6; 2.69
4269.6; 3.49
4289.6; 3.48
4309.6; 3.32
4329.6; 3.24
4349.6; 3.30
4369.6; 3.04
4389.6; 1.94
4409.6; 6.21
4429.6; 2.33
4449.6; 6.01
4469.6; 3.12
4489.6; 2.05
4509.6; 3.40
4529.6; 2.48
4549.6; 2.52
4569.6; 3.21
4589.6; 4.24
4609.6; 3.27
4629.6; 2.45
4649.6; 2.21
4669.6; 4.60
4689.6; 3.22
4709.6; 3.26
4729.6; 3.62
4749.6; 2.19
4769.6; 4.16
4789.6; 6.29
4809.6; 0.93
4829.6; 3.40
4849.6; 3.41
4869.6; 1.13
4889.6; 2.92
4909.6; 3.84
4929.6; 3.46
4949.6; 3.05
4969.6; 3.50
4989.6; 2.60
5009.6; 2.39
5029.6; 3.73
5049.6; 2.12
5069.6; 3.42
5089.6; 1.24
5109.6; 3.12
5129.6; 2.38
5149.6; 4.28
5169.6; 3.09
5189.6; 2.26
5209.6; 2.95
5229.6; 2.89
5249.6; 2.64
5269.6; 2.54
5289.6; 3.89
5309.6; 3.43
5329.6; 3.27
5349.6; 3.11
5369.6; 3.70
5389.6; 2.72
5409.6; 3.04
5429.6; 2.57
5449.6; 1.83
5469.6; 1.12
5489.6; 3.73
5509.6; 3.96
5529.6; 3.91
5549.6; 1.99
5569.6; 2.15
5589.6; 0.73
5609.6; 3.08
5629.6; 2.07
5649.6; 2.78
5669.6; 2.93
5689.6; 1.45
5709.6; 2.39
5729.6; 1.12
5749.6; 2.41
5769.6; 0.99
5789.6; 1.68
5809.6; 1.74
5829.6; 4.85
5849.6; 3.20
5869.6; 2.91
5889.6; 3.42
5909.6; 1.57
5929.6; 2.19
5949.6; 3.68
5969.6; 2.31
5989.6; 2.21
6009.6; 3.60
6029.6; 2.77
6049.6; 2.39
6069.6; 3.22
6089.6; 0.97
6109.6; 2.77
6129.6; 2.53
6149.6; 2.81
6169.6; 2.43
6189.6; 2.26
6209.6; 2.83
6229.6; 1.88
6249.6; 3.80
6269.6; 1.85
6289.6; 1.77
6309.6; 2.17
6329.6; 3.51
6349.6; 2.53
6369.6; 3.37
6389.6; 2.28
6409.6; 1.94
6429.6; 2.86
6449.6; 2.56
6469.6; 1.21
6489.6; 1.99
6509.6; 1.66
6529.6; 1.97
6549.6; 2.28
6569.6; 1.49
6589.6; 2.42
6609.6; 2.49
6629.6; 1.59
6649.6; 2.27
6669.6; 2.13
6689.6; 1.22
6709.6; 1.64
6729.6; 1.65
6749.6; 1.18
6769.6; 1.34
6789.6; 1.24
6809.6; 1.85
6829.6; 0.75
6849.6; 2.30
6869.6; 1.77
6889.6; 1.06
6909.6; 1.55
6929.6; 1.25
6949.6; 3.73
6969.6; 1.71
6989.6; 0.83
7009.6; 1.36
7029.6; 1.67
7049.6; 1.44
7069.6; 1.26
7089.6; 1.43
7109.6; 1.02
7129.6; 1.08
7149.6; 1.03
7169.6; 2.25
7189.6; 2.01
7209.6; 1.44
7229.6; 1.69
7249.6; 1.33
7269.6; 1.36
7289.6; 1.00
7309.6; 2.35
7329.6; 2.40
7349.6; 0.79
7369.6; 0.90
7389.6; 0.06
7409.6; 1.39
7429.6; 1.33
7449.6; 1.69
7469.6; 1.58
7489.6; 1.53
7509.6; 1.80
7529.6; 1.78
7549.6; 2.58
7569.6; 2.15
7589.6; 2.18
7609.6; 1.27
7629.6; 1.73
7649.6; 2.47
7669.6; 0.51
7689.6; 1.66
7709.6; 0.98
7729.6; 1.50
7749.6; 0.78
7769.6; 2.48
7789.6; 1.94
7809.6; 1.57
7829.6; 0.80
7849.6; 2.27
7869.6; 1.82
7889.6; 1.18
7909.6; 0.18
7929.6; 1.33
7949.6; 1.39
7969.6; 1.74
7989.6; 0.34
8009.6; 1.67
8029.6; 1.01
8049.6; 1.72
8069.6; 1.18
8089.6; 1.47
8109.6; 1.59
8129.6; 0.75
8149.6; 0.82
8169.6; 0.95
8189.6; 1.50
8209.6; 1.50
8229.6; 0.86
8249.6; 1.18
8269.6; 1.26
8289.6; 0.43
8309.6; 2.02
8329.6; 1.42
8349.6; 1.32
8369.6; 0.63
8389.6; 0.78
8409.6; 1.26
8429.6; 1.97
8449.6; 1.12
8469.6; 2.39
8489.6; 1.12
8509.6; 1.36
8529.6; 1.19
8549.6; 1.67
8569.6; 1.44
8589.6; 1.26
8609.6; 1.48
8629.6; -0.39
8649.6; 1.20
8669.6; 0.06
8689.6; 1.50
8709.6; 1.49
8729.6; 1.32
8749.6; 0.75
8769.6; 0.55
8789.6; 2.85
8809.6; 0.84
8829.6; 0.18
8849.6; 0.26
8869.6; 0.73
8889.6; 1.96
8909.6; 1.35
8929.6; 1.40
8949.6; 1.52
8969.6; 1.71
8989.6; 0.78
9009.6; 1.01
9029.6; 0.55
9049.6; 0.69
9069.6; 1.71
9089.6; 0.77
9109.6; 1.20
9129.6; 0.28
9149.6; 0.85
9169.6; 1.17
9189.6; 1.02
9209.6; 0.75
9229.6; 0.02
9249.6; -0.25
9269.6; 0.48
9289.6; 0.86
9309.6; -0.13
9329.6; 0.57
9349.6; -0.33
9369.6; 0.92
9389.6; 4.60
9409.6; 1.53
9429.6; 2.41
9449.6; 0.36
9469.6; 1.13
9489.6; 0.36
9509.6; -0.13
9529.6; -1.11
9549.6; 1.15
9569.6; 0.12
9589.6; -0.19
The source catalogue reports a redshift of 1.611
